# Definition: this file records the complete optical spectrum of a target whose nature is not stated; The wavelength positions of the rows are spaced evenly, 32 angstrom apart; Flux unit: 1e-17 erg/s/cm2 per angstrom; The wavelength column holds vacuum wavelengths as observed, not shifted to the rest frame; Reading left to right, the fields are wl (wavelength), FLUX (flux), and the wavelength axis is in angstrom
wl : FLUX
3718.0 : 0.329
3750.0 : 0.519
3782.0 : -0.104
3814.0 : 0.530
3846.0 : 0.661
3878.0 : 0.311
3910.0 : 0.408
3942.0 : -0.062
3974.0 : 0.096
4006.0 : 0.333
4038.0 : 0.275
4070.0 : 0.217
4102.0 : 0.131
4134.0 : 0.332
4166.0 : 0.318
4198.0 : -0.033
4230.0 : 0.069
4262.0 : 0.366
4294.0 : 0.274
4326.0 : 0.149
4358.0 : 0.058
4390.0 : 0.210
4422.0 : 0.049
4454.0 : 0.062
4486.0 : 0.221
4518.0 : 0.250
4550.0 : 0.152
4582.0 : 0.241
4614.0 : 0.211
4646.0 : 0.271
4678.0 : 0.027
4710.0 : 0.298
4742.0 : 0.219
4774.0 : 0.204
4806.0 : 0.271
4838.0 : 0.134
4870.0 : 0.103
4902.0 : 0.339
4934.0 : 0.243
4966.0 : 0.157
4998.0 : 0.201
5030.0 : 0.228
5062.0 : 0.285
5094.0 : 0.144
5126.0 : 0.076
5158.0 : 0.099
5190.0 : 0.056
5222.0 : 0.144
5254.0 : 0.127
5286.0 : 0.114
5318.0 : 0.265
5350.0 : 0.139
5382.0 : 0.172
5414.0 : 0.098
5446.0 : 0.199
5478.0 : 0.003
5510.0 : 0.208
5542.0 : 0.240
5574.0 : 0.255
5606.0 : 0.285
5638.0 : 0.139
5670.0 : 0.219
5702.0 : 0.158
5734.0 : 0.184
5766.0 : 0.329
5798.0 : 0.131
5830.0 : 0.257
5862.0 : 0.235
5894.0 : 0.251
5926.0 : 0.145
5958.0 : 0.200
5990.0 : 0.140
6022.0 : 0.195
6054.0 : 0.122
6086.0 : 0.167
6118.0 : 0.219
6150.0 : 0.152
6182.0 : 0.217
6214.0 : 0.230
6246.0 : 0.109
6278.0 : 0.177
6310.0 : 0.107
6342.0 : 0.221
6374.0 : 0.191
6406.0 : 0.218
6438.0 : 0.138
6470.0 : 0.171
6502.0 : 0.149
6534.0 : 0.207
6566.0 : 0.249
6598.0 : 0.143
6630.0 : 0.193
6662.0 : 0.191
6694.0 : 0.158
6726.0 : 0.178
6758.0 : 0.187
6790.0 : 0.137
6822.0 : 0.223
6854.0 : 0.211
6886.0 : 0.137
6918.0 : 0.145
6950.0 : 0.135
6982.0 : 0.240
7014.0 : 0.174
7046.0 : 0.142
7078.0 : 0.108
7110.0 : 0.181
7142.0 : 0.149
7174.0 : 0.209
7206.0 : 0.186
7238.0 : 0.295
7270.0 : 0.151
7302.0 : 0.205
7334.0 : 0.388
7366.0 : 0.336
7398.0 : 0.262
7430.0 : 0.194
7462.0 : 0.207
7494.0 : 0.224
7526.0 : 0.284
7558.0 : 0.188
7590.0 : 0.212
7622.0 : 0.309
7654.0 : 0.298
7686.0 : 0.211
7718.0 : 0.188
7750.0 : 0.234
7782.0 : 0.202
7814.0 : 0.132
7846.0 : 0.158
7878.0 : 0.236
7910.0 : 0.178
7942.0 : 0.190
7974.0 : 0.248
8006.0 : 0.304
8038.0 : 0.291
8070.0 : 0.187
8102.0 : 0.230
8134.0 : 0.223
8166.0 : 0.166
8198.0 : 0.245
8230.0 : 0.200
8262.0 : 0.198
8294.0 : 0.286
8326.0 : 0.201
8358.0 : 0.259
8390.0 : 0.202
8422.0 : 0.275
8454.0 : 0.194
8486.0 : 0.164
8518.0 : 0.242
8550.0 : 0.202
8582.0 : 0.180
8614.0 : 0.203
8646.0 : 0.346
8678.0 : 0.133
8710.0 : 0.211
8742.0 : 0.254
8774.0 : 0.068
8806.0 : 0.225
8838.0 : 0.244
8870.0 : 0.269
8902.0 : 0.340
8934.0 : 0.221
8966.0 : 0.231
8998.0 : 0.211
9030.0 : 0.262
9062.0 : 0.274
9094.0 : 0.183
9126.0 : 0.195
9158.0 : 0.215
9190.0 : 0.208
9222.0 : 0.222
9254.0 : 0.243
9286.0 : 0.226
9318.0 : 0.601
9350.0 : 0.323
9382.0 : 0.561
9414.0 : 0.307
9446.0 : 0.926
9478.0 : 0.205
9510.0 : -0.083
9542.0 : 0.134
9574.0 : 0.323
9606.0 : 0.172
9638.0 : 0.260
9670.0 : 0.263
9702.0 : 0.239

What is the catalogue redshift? 0.97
